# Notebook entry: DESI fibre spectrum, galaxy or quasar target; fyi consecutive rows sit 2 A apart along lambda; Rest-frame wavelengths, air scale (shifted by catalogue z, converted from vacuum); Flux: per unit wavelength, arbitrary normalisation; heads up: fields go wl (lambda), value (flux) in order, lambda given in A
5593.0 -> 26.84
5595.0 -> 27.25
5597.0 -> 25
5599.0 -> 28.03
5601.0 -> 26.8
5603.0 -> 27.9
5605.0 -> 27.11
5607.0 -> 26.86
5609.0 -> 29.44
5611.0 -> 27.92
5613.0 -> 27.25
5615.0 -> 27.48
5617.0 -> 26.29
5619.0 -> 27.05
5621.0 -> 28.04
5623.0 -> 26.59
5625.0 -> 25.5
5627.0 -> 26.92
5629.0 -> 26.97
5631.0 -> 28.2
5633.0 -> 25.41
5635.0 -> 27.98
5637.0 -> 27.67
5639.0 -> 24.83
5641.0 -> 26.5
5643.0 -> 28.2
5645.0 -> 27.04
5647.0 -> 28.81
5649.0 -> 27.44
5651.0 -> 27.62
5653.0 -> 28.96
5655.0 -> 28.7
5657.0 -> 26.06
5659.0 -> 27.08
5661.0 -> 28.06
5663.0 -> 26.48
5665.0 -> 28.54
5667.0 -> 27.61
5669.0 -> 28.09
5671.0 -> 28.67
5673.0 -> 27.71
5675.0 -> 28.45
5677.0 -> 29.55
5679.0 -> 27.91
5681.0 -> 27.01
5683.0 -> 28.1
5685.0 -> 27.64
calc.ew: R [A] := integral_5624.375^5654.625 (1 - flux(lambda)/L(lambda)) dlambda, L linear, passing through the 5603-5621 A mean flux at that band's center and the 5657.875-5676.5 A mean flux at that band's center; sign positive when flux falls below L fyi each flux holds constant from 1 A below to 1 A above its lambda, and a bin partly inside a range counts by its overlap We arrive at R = 0.5 A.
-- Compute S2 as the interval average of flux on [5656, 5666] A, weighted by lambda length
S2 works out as 27.2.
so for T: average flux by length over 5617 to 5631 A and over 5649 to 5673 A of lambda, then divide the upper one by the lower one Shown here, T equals 1.0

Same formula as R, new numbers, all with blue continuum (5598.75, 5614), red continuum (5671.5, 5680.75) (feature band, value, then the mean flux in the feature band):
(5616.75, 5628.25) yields 0.43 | 26.8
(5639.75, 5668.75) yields 0.48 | 27.6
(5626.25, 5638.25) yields 0.32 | 27.1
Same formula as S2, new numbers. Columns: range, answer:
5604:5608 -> 27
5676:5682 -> 28.2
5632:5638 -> 27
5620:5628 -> 26.8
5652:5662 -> 27.8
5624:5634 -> 26.6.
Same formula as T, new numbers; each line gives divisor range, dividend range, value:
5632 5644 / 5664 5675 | 1.05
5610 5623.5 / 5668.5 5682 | 1.03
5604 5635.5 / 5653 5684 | 1.03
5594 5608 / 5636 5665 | 1.02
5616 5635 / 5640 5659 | 1.03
